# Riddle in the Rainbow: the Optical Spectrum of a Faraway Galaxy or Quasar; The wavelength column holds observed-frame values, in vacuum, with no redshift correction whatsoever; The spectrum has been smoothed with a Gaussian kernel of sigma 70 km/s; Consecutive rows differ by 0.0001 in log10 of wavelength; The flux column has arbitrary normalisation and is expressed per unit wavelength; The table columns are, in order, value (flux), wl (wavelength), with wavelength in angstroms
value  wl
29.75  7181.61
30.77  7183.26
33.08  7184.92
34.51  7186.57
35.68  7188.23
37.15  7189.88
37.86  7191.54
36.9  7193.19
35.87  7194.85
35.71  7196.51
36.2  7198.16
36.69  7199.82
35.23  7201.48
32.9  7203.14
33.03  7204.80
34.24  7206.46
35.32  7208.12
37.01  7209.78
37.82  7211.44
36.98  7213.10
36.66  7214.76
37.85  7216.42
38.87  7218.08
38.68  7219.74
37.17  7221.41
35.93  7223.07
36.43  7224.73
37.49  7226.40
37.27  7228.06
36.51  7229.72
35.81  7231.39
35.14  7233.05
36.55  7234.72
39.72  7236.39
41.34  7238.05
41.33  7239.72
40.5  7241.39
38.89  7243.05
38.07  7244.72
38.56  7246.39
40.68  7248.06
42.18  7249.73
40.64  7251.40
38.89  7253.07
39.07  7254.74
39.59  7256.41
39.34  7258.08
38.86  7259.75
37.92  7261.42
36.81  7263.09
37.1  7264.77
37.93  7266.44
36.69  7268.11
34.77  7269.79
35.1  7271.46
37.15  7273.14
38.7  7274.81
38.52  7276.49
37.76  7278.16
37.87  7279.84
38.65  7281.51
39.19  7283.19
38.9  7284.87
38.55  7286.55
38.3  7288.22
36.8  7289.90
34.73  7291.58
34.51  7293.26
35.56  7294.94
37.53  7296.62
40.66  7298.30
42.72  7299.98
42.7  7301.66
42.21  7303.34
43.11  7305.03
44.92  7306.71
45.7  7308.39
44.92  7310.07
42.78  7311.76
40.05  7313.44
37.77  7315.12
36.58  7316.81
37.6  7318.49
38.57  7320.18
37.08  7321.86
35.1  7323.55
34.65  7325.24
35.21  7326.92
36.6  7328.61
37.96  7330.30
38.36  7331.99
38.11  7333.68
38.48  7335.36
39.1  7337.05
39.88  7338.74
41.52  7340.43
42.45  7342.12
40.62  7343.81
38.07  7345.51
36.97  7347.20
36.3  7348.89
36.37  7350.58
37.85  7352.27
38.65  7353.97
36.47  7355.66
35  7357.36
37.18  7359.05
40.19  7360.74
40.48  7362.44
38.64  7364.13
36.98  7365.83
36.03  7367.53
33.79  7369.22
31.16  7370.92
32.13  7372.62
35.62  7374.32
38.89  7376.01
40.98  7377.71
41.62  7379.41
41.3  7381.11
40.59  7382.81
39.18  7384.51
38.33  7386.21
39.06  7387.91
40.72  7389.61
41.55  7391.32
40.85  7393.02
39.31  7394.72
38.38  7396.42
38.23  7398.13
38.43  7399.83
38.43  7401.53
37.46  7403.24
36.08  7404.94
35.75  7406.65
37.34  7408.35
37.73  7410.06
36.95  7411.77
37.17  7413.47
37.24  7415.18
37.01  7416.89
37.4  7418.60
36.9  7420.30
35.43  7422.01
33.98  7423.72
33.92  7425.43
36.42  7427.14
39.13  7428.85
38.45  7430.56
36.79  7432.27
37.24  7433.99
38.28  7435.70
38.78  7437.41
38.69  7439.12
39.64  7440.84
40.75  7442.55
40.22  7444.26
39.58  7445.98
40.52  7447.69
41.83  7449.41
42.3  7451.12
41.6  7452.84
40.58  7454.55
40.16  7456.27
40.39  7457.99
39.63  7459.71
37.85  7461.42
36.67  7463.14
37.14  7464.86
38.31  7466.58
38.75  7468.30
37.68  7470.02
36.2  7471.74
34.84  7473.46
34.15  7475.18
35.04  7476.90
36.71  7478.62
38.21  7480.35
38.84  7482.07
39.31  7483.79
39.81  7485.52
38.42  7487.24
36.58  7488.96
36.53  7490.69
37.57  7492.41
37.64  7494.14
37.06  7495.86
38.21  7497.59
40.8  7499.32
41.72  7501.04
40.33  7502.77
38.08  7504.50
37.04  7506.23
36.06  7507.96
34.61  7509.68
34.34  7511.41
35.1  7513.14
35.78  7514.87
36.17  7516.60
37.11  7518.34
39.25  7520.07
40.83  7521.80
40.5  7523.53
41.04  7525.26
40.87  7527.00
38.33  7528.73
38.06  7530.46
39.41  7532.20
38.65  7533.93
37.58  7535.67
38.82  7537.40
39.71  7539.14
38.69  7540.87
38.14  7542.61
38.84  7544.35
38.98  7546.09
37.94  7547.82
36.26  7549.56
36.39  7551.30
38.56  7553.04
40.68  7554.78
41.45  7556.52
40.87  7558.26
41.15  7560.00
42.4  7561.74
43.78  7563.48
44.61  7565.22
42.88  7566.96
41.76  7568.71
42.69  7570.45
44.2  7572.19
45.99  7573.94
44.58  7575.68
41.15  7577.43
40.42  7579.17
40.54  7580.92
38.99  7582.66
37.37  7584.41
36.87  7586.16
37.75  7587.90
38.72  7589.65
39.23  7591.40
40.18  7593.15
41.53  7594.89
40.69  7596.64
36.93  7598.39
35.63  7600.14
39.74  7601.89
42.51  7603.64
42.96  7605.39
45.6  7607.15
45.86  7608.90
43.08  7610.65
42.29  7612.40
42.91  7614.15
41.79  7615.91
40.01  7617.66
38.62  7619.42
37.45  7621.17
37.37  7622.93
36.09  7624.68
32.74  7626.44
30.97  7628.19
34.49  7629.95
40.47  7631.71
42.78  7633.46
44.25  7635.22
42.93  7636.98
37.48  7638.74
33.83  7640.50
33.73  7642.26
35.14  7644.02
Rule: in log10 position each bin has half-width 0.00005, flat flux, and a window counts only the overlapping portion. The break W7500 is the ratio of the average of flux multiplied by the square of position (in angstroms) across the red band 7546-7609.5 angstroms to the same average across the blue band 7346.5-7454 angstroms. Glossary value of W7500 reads 1.12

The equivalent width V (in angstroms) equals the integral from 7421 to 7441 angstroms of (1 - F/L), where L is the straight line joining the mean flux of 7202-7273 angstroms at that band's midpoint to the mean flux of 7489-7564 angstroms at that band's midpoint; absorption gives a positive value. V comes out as 0.6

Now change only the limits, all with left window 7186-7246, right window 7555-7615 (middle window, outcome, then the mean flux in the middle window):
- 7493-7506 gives 0.4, 39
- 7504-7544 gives 2.6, 38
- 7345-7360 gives 0.6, 37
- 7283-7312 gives -1.7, 40.2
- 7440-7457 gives -0.4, 40.7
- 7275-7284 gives -0.2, 38.4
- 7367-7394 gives 0.5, 38.3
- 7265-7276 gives 0.2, 36.8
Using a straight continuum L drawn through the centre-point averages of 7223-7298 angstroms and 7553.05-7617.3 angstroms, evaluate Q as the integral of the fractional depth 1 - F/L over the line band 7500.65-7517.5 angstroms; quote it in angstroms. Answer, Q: 1.6 angstroms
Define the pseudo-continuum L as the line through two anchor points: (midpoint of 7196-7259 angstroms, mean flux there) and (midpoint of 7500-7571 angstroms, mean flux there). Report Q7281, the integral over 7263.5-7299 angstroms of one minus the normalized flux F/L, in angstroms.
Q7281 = 0.5 angstroms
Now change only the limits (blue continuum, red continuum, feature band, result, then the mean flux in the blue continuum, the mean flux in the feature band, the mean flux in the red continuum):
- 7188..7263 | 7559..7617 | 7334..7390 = 1.2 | 37.6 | 38.2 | 41.4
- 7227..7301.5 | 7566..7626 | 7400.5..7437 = 2.3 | 38.3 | 36.9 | 40.7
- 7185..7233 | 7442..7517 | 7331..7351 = -0.9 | 36.3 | 38.9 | 38.2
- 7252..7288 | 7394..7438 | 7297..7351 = -2.5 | 38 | 39.5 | 37.2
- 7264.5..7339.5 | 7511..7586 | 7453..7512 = 2.4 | 38.6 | 37.9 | 39.8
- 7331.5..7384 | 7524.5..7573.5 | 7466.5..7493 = 1.4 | 38.1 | 37.3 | 40.1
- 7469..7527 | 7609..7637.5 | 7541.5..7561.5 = -0.4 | 37.7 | 39.1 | 39.4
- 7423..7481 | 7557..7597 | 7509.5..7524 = 1.0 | 38.3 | 37.1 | 41.2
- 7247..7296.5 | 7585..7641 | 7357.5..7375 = 1.0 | 38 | 36.2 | 39.5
